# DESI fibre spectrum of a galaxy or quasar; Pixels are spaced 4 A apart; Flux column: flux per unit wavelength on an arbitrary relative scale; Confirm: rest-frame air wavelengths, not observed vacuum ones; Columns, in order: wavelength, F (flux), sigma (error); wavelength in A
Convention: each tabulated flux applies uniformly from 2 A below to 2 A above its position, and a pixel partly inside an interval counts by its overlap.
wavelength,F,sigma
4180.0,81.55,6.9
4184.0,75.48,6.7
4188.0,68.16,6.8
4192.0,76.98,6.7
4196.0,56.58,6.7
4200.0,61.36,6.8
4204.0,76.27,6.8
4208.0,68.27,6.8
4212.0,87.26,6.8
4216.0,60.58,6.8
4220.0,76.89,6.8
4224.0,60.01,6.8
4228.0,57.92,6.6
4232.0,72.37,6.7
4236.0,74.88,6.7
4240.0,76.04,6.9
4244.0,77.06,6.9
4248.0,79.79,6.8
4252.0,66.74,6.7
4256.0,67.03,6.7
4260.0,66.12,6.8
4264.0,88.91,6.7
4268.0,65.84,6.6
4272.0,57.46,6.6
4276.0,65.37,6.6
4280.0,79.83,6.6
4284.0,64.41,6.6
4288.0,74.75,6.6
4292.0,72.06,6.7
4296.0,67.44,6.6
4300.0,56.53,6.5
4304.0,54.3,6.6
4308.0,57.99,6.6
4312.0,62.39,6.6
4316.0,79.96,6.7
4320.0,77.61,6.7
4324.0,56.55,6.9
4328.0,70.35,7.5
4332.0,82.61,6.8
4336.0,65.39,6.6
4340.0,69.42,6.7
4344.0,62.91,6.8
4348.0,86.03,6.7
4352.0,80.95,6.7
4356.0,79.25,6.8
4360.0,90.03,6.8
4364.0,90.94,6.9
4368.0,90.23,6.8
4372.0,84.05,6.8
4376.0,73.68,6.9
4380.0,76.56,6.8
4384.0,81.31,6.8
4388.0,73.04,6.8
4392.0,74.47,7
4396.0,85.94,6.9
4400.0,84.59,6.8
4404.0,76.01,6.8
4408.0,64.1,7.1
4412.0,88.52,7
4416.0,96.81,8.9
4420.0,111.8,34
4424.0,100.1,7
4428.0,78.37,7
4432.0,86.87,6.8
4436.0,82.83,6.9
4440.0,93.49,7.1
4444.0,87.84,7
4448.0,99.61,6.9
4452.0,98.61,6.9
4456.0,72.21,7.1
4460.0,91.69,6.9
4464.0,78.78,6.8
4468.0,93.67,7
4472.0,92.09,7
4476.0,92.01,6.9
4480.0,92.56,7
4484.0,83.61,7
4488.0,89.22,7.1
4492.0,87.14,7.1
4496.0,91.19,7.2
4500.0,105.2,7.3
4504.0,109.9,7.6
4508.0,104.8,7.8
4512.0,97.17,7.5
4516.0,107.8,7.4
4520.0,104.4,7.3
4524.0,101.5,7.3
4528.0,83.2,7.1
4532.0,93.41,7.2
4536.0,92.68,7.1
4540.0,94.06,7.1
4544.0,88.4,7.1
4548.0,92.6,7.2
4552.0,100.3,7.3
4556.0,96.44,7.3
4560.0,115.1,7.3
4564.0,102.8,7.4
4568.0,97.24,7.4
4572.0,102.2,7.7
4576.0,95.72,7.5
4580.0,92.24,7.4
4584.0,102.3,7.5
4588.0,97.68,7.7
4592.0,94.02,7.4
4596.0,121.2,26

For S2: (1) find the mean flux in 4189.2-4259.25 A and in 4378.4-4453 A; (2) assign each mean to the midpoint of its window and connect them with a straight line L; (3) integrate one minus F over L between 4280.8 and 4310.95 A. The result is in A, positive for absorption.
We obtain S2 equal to 4.6 A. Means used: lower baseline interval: 70.3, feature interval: 64.5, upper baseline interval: 86.2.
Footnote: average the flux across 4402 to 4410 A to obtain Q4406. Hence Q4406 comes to 70.1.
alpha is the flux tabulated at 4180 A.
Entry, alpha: 81.55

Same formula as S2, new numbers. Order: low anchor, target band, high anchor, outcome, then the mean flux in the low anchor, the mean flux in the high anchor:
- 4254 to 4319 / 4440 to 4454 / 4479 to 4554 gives -1.3 A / 67.7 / 95.8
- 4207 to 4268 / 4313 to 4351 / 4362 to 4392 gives 2.8 A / 71.9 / 80.9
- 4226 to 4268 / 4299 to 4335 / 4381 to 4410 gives 3.8 A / 72.4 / 77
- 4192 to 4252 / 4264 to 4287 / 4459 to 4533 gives 1.9 A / 70.5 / 94.8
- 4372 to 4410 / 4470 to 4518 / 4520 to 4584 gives -3.3 A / 77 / 97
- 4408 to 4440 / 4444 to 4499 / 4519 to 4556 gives 1.5 A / 90.5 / 94.3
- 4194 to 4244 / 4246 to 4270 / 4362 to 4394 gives -0.1 A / 69.4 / 80.5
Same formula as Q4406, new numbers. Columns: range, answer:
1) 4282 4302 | 67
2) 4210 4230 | 68.5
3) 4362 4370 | 90.6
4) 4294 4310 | 59.1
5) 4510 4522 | 103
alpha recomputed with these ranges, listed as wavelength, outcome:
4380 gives 76.56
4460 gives 91.69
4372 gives 84.05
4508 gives 104.8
